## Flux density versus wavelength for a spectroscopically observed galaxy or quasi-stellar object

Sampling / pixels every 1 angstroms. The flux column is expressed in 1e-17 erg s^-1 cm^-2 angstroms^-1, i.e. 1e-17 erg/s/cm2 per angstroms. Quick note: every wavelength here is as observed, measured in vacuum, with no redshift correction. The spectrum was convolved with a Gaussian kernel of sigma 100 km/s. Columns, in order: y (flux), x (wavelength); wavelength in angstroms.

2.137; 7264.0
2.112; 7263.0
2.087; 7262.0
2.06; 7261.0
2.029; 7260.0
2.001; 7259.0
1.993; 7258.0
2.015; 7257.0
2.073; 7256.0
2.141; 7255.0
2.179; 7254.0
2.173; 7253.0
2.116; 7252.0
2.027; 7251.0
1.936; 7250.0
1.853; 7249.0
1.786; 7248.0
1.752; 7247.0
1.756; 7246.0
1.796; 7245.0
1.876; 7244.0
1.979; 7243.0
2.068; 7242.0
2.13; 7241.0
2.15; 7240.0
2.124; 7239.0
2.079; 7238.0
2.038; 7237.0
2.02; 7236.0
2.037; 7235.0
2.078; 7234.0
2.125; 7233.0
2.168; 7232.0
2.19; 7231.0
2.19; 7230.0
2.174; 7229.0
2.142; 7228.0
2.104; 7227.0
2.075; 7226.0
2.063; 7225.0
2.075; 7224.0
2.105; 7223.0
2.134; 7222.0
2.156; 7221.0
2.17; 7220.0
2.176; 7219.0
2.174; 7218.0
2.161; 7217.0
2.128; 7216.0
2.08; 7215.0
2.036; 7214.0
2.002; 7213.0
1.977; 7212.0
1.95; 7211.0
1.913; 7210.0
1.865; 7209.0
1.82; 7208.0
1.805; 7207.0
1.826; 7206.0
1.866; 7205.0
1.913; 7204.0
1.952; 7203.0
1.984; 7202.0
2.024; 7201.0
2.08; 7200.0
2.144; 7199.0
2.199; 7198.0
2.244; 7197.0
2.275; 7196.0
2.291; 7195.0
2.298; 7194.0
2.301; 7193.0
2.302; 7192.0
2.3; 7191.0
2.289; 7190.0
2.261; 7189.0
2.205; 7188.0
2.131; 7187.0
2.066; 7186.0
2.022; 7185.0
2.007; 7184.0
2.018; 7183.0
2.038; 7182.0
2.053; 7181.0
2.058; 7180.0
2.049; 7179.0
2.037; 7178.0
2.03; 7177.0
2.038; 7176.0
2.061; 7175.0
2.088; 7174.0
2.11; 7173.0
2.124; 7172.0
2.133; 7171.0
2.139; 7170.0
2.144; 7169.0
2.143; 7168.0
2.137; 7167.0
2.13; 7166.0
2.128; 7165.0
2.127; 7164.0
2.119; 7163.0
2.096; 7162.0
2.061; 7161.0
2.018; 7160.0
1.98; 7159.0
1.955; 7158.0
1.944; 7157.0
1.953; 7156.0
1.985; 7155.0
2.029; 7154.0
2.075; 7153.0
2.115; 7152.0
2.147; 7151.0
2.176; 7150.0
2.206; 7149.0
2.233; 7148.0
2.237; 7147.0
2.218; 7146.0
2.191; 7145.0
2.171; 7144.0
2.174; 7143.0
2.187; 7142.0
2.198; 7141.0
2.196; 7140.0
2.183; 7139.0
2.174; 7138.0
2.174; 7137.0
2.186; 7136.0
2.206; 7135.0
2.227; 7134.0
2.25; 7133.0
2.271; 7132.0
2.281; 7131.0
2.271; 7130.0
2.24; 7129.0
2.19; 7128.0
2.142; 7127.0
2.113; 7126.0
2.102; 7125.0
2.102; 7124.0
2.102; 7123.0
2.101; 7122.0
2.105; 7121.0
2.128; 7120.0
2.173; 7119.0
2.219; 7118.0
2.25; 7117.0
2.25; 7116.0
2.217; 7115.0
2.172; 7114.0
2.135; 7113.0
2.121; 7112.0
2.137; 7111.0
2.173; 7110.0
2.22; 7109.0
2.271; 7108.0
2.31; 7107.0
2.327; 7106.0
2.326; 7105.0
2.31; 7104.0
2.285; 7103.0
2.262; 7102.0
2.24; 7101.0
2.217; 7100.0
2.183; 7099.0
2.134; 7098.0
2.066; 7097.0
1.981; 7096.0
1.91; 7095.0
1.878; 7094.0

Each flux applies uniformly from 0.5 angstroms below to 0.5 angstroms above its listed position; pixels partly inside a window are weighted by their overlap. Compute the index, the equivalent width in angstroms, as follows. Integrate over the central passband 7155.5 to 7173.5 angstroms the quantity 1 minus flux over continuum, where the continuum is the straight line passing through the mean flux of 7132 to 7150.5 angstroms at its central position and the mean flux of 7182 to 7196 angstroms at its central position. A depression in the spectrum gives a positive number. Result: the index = 0.94 angstroms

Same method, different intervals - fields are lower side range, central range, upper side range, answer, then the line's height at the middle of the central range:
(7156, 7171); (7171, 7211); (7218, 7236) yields 0.4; 2.1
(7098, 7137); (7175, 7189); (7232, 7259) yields 0.3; 2.11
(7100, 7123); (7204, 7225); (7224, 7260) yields 0.6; 2.08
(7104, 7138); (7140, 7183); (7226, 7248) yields 0.9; 2.14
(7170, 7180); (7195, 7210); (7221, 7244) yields 0.6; 2.09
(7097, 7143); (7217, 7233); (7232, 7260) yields -0.7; 2.05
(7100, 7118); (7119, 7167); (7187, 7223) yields 1.0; 2.19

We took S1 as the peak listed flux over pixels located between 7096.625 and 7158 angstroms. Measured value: 2.327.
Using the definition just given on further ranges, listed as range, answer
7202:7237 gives 2.19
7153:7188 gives 2.205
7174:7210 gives 2.302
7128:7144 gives 2.281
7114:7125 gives 2.25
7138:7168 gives 2.237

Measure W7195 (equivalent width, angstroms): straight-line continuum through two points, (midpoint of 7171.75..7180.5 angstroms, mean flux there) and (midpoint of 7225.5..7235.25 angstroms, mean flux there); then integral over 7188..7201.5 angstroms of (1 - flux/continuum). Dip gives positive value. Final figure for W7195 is -0.93 angstroms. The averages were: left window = 2.06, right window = 2.13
